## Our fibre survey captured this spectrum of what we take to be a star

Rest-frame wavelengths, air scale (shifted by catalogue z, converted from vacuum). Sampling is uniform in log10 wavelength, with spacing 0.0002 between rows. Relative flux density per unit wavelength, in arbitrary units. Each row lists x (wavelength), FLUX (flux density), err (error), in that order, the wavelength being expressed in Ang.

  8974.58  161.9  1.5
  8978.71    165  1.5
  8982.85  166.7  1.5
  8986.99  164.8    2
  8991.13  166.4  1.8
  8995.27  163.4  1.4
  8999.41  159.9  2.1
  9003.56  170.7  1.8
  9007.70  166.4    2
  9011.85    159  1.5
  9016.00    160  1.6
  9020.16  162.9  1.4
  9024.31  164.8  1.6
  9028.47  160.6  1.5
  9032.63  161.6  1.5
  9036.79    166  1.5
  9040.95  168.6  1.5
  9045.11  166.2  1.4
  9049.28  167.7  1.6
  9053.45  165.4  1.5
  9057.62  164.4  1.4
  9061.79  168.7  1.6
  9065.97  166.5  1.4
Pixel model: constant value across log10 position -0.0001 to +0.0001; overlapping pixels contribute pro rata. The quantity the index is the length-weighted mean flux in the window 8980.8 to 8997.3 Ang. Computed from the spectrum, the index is 165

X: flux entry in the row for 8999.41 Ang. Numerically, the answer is 159.9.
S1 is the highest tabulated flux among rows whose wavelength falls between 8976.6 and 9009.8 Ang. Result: 170.7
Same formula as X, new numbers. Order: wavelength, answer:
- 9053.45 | 165.4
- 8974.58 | 161.9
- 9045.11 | 166.2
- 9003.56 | 170.7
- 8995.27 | 163.4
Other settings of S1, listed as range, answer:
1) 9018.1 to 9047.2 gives 168.6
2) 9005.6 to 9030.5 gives 166.4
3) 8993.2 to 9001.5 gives 163.4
